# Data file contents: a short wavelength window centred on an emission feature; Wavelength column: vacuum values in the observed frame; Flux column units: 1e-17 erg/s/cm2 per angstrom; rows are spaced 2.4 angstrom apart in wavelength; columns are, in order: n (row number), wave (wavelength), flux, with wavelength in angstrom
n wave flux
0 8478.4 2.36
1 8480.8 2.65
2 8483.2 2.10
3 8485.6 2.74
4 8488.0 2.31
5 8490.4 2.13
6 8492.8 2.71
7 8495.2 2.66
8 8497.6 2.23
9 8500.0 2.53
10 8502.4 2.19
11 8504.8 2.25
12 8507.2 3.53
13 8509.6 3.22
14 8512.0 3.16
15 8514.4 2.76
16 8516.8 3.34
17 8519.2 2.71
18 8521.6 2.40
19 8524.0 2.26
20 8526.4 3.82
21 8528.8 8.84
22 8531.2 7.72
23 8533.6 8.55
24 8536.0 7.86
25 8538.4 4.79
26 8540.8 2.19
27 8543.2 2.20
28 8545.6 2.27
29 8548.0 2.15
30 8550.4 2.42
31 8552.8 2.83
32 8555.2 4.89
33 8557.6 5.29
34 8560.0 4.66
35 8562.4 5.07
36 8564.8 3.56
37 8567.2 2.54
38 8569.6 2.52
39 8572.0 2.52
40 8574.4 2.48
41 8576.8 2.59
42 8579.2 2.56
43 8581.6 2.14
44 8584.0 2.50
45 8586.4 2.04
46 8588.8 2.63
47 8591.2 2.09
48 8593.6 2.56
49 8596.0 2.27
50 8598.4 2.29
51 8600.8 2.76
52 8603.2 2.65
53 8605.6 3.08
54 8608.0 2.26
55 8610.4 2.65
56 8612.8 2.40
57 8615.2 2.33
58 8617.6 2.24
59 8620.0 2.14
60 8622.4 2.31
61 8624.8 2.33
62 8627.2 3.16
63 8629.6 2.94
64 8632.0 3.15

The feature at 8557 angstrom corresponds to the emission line [N II]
